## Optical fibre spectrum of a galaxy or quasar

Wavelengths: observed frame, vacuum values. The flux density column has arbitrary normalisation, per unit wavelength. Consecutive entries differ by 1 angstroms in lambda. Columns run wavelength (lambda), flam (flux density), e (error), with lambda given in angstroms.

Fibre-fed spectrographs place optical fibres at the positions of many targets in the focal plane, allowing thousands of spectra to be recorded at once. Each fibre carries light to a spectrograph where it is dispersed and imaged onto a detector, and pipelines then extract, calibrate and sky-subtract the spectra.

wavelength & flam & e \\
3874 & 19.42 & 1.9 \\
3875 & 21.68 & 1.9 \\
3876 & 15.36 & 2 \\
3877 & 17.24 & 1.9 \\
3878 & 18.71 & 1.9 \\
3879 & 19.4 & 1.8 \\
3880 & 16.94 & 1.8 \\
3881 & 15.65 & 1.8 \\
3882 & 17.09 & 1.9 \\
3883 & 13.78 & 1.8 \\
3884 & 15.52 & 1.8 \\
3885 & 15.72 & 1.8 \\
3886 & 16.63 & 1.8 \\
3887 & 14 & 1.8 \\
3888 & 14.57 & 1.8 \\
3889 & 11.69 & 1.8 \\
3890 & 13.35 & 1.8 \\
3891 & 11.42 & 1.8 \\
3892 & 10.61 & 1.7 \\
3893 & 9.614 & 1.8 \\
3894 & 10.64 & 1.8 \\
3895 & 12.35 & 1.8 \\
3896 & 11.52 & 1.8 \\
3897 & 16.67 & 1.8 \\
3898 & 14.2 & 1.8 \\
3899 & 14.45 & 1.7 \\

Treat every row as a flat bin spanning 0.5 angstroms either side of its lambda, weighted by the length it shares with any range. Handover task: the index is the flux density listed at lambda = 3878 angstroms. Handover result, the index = 18.71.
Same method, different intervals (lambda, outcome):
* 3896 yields 11.52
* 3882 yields 17.09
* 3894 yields 10.64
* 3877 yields 17.24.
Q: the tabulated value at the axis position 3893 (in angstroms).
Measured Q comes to 9.614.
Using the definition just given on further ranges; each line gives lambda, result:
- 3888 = 14.57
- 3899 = 14.45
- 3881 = 15.65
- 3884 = 15.52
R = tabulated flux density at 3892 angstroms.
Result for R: 10.61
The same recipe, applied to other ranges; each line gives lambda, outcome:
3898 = 14.2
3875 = 21.68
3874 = 19.42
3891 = 11.42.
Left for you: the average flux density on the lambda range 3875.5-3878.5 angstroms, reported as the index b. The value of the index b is 17.1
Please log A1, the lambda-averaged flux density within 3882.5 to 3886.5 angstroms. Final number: 15.4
